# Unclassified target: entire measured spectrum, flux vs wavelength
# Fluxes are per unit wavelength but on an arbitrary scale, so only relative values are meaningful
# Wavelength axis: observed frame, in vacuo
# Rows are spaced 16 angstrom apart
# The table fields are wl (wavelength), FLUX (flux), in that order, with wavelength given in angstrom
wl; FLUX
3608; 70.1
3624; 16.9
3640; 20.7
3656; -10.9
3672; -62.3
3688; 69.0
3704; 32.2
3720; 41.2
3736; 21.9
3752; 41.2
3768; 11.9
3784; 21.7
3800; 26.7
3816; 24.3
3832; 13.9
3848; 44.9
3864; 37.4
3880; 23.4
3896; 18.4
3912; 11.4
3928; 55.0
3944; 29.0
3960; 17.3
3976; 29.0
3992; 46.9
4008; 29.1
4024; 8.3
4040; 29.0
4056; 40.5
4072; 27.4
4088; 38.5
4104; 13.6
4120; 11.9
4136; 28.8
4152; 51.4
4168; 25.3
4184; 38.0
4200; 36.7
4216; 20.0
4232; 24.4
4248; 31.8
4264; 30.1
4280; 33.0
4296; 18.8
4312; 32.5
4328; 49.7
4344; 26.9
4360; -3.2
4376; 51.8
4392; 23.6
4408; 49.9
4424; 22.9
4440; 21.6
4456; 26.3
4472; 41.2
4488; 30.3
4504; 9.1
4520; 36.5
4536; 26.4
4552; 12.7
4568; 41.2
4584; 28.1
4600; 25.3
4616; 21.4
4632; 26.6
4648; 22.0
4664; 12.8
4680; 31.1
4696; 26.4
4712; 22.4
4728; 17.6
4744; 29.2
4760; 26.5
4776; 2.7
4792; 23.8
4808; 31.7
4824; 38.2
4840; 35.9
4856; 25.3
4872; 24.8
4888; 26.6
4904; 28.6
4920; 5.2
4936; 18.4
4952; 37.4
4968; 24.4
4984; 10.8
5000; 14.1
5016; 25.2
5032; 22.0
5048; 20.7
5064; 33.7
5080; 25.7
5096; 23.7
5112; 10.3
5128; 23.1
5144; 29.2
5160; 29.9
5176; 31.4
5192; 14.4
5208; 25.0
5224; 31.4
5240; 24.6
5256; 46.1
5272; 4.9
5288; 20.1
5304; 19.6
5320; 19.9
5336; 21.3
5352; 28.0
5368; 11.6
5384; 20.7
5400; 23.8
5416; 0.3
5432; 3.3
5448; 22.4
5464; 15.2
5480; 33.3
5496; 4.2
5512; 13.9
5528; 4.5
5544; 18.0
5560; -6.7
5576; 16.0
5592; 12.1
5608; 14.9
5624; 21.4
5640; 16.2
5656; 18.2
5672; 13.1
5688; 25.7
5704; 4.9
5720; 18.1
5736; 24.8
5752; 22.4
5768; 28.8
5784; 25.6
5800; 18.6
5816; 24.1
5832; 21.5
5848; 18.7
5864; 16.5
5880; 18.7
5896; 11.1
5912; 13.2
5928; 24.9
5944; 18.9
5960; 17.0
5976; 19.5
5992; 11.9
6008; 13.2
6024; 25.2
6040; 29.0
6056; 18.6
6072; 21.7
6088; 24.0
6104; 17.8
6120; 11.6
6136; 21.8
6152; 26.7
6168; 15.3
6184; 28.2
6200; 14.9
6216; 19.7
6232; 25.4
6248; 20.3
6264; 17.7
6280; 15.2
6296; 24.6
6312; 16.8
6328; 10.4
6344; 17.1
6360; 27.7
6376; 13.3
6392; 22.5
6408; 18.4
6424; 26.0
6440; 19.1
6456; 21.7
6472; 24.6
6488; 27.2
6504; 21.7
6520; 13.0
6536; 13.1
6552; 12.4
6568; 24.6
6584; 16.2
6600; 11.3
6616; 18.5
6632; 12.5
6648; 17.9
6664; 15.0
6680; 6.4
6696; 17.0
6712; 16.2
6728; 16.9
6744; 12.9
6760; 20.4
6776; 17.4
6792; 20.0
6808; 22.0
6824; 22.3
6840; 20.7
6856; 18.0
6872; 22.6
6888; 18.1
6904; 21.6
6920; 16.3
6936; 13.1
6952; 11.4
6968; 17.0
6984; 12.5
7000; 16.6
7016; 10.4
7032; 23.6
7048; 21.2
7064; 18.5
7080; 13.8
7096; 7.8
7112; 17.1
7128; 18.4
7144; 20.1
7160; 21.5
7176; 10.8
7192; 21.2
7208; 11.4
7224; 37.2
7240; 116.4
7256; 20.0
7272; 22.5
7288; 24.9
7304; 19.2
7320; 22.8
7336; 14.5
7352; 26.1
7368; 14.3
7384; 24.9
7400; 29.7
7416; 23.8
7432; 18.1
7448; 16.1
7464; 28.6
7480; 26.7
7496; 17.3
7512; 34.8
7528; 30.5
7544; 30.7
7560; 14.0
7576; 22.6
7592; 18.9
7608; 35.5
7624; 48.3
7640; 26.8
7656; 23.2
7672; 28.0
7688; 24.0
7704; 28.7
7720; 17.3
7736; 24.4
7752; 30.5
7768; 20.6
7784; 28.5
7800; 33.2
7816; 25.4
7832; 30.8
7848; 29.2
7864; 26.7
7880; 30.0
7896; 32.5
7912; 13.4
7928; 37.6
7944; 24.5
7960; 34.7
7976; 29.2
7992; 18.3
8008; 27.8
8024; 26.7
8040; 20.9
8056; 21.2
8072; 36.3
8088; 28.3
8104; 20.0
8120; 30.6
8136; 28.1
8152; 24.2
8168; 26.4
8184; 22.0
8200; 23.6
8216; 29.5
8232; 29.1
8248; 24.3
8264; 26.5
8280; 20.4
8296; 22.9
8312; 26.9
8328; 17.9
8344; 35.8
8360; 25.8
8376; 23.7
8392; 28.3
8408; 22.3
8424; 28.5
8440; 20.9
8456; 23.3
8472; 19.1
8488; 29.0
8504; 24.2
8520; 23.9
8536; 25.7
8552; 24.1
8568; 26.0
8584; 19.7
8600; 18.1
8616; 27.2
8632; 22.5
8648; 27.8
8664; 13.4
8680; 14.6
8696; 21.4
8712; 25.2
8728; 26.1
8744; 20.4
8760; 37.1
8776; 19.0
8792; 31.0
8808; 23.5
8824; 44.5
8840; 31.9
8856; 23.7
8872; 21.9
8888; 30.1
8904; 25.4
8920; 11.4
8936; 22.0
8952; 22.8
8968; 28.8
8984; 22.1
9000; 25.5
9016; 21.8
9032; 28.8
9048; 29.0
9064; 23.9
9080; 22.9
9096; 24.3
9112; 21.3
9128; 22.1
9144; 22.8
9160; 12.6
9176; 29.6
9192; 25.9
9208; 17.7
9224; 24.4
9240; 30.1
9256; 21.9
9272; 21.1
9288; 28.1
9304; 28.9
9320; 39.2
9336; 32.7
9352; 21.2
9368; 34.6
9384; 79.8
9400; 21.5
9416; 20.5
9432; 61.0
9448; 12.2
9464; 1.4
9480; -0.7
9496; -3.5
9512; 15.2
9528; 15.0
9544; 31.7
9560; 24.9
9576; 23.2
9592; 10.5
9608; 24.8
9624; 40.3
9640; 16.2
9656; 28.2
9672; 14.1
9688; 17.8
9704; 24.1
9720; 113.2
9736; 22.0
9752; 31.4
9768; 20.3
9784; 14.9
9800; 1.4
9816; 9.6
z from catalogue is 0.94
